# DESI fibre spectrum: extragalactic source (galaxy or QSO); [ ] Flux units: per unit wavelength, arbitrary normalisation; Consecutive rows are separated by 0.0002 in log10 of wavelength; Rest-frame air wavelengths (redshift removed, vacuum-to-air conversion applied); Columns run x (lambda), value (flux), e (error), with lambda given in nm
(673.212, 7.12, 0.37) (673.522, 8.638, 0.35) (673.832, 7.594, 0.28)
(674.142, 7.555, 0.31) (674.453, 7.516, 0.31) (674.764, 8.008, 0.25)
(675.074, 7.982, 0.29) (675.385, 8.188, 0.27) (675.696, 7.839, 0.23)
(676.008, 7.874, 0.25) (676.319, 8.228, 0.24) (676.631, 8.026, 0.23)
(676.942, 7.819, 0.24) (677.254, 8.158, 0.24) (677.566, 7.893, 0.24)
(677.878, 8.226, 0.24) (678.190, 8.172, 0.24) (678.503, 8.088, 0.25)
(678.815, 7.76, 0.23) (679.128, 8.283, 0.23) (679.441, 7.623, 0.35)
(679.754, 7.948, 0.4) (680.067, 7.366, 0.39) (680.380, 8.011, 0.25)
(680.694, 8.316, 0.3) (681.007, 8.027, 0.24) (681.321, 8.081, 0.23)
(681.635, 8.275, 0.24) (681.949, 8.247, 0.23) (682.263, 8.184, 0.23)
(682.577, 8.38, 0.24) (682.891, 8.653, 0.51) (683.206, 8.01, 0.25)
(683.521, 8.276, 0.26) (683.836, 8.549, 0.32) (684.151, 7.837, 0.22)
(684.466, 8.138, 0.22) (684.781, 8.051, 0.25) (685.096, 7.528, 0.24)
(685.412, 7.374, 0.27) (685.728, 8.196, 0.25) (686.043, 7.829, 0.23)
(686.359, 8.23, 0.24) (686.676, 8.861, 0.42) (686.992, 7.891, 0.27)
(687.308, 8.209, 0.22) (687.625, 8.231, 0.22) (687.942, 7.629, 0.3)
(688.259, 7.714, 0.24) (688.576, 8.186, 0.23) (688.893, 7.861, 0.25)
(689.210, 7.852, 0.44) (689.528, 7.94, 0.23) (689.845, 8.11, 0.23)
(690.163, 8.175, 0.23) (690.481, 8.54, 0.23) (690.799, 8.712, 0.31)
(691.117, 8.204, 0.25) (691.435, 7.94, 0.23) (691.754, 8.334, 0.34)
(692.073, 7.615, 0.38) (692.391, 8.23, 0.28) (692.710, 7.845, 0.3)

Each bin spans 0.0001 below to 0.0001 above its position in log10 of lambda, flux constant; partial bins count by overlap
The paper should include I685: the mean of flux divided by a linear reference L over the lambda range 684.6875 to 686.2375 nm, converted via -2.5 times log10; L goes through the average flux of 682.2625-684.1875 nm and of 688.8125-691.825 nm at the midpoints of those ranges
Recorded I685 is 0.06 mag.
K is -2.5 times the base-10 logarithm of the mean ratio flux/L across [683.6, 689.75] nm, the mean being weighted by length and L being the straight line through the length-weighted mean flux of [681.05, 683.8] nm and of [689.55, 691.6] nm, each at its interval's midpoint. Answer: 0.03 mag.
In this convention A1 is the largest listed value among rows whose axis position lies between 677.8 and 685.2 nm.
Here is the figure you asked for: 8.653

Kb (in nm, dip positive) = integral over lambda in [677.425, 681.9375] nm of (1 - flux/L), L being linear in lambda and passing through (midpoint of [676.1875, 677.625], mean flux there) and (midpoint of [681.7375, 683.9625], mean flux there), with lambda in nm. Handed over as 0.08 nm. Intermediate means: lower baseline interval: 8.03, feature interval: 8.01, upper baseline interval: 8.32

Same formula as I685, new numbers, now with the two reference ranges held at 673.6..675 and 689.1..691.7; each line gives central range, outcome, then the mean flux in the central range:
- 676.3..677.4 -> -0.03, 8.04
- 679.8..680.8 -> 0.00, 7.88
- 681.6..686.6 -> -0.01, 8.12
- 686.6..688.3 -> 0.00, 8.08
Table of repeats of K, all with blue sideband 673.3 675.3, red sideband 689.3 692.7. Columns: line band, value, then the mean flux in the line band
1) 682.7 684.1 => -0.04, 8.33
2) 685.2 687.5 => 0.00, 8.07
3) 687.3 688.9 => 0.02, 7.96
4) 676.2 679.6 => -0.01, 8.02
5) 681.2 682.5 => -0.03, 8.21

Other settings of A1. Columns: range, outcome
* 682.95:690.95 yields 8.861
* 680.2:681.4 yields 8.316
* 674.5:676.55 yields 8.228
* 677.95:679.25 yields 8.283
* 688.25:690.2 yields 8.186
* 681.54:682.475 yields 8.275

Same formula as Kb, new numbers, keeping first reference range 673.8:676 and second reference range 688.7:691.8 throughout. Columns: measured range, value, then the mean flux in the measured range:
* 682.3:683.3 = -0.04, 8.35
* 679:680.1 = 0.01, 7.84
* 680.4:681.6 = -0.03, 8.14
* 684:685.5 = 0.04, 7.81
